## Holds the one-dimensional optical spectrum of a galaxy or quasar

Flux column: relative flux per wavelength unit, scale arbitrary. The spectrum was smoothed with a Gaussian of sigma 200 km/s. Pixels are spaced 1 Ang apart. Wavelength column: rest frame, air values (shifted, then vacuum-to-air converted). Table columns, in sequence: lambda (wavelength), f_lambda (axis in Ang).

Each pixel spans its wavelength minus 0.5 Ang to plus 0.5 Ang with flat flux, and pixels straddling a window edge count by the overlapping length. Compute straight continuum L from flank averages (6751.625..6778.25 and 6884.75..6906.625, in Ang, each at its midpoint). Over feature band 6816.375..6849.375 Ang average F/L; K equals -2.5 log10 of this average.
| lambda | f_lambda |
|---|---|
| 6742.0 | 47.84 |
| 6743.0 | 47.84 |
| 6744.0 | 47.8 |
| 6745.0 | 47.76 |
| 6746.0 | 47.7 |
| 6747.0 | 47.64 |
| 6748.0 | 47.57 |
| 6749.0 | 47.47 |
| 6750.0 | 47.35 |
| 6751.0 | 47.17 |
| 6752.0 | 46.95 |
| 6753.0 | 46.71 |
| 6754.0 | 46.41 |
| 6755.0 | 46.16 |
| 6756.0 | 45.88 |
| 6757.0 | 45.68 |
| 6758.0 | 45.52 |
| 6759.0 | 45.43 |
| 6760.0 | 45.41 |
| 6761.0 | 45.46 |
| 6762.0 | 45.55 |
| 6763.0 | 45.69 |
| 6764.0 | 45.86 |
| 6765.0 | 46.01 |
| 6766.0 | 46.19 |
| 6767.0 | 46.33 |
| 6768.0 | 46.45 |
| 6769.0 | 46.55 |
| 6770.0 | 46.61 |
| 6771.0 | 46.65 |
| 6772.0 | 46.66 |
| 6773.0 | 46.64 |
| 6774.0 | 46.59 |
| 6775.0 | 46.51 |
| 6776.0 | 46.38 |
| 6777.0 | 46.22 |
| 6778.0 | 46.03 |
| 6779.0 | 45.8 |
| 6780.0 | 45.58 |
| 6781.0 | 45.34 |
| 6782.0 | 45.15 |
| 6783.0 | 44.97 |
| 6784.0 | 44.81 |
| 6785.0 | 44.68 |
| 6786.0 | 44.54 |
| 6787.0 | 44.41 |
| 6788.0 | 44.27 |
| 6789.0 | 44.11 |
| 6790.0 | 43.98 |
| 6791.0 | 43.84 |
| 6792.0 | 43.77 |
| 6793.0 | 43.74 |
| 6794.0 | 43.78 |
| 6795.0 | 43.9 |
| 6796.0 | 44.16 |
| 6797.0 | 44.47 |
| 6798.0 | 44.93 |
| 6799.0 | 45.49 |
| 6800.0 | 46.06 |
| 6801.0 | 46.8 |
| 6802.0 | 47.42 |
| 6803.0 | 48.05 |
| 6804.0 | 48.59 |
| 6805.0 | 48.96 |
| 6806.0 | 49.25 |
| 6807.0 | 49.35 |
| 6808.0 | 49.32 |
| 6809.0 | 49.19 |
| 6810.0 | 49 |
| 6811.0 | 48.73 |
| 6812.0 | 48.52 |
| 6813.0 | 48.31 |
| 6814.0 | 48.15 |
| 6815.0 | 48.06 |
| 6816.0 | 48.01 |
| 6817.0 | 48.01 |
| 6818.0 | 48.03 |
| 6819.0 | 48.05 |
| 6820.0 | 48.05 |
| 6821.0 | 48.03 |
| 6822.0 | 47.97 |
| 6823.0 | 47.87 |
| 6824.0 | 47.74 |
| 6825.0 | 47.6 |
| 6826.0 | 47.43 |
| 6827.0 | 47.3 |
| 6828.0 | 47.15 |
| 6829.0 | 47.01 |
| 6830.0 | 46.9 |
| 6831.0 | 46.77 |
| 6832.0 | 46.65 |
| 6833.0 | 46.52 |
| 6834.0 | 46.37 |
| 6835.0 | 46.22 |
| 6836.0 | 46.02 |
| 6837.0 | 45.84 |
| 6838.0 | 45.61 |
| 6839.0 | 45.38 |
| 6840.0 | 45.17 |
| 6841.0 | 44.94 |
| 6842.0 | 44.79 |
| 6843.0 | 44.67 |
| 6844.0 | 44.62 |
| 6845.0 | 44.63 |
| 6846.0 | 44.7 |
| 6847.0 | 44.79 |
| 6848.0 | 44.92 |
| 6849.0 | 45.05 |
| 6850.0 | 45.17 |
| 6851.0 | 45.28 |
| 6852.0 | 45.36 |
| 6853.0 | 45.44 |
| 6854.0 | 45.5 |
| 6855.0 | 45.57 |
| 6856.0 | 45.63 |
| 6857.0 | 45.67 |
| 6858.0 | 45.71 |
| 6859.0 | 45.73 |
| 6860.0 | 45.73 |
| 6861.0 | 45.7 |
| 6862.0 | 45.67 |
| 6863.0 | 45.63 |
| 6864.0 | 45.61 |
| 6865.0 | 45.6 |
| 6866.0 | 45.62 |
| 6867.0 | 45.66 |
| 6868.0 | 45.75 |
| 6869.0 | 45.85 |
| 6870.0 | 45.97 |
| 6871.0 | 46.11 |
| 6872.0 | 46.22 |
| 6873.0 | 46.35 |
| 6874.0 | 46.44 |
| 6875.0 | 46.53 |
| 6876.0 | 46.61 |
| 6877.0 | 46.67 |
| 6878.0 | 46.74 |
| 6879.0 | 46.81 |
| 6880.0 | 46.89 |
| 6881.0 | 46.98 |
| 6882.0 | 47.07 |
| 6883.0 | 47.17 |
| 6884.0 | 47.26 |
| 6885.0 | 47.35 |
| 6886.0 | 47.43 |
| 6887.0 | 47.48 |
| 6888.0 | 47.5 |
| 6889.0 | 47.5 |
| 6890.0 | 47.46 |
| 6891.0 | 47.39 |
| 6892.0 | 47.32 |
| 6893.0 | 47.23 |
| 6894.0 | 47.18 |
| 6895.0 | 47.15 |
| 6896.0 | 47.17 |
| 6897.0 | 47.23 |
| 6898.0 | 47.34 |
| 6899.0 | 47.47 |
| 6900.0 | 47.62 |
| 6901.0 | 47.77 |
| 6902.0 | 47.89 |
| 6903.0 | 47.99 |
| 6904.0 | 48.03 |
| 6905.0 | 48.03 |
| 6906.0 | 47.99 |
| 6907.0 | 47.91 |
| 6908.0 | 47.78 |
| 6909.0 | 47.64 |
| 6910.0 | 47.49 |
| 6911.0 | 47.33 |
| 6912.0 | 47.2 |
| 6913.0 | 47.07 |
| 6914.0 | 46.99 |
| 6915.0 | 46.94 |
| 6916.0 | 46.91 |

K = 0.01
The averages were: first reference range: 46.2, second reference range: 47.5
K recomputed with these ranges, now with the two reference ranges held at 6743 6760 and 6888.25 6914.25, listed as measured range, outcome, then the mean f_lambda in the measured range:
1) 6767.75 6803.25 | 0.04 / 45.4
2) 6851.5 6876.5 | 0.04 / 45.8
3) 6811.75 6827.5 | -0.02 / 47.9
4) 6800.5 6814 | -0.03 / 48.6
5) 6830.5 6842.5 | 0.03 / 45.9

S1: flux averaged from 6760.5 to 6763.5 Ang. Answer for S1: 45.6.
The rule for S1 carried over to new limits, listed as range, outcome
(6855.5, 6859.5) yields 45.7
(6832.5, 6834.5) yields 46.4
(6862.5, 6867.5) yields 45.6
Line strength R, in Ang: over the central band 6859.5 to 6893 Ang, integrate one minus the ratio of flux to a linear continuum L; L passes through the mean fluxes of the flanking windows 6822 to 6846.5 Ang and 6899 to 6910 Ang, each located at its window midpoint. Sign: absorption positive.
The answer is 0.4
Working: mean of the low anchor 46.2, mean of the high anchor 47.8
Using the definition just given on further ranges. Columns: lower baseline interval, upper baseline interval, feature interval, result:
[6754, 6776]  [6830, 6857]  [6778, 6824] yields -0.72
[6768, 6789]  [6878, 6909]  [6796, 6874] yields 0.03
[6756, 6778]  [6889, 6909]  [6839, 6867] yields 1.05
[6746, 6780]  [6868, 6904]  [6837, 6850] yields 0.51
